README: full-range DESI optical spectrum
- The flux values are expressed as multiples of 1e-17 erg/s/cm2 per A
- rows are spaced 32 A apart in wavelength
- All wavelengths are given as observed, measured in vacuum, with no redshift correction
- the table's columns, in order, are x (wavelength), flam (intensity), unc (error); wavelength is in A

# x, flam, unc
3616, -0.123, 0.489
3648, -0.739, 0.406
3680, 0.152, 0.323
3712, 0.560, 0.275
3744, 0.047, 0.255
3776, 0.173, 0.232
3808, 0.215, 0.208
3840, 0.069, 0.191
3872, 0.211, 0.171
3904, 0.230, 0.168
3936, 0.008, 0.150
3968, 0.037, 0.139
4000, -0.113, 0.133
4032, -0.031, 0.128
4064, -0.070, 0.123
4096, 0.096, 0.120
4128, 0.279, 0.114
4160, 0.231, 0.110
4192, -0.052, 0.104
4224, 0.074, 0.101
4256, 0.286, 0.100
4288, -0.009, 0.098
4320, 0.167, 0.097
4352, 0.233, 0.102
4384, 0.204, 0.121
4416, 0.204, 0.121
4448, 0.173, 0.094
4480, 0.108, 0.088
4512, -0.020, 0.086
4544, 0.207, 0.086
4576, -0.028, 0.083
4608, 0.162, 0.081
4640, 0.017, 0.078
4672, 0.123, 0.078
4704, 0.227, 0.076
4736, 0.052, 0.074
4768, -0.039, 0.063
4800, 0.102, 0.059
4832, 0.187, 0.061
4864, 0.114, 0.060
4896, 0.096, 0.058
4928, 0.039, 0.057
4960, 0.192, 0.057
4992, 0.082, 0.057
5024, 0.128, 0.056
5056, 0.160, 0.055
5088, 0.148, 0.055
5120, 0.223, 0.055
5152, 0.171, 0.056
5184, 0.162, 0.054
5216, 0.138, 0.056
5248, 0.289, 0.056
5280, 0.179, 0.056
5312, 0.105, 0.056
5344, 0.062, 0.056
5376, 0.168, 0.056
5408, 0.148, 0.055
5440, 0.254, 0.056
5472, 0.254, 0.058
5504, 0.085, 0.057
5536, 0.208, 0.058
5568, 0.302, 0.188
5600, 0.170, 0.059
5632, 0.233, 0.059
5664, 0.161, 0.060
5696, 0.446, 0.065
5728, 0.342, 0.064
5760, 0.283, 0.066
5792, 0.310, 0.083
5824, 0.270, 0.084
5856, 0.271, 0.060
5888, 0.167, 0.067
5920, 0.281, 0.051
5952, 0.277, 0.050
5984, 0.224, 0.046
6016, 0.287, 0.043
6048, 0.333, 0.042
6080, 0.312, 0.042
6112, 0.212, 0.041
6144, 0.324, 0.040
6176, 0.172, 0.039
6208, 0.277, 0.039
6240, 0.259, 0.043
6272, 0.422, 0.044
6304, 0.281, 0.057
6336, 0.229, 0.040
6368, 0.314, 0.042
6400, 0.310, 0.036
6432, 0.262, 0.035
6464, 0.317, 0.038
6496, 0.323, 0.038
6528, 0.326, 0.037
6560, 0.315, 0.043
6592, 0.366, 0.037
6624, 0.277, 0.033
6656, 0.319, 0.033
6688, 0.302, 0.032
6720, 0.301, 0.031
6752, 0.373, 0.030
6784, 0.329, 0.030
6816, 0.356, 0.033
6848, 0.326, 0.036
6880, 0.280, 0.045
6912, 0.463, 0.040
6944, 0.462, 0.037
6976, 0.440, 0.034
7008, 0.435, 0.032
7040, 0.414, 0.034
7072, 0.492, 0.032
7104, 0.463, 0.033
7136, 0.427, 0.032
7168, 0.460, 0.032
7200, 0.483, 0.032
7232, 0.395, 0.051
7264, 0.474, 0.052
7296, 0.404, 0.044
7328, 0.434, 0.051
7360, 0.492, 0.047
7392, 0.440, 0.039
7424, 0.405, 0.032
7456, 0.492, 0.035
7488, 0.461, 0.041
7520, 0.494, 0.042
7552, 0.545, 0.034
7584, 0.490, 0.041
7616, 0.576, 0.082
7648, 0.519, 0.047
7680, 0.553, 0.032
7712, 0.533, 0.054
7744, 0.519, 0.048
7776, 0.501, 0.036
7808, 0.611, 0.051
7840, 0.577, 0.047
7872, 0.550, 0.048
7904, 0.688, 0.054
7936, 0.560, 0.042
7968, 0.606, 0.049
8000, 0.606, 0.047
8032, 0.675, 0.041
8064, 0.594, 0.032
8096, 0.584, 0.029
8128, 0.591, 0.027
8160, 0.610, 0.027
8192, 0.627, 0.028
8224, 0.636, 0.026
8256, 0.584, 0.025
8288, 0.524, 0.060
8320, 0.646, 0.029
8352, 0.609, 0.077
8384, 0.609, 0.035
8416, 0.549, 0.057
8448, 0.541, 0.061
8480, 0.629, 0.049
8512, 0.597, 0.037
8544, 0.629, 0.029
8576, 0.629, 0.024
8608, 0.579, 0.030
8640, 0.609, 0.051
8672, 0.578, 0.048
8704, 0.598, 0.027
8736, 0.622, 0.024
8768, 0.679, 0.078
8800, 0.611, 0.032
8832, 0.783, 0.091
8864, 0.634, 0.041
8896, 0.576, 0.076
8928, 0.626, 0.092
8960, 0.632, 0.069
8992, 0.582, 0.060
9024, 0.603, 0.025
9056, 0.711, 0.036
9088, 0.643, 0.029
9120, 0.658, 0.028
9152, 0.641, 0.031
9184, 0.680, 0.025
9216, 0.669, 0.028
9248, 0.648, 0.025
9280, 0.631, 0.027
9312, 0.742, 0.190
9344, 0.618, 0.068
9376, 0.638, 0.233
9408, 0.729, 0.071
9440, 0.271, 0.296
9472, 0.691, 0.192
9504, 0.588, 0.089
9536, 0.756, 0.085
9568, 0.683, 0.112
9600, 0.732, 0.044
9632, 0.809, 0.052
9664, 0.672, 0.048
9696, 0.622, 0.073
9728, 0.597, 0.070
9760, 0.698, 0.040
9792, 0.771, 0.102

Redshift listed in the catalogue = 0.728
